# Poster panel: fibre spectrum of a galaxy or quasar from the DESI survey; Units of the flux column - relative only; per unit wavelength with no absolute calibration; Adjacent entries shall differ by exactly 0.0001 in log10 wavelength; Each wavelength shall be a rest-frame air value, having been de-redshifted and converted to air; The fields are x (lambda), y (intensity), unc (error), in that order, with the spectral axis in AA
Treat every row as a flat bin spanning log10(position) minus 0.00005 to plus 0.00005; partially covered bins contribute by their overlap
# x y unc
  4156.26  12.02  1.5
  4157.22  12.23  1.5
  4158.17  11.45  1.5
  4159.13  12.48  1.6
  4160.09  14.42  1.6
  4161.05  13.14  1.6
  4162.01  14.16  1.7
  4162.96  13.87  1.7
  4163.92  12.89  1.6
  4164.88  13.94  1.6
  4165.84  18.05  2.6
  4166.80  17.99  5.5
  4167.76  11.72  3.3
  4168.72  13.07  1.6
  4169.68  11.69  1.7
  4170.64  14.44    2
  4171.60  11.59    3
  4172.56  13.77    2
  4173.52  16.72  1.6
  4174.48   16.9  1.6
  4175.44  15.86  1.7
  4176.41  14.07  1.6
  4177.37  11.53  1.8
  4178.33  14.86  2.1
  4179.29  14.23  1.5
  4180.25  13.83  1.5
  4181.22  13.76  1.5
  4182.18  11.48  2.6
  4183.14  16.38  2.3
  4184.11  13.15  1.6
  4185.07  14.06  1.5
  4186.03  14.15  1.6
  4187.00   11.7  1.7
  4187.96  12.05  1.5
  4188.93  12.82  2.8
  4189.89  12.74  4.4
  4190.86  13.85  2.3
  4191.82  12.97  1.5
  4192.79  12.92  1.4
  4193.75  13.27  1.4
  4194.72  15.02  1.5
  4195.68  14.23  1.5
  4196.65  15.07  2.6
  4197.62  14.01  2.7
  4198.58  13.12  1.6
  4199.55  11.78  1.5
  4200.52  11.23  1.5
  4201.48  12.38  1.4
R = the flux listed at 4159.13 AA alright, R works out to 12.48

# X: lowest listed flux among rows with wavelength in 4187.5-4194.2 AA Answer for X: 12.05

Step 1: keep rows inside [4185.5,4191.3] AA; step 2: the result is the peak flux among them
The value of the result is 14.15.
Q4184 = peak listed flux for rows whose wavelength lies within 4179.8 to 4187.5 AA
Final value 16.38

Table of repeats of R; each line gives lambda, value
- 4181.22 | 13.76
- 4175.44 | 15.86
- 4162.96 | 13.87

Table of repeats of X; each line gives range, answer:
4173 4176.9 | 14.07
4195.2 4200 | 11.78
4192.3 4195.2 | 12.92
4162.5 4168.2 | 11.72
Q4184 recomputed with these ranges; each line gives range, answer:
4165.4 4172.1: 18.05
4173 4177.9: 16.9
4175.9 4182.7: 14.86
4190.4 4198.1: 15.07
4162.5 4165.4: 13.94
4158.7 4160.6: 14.42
